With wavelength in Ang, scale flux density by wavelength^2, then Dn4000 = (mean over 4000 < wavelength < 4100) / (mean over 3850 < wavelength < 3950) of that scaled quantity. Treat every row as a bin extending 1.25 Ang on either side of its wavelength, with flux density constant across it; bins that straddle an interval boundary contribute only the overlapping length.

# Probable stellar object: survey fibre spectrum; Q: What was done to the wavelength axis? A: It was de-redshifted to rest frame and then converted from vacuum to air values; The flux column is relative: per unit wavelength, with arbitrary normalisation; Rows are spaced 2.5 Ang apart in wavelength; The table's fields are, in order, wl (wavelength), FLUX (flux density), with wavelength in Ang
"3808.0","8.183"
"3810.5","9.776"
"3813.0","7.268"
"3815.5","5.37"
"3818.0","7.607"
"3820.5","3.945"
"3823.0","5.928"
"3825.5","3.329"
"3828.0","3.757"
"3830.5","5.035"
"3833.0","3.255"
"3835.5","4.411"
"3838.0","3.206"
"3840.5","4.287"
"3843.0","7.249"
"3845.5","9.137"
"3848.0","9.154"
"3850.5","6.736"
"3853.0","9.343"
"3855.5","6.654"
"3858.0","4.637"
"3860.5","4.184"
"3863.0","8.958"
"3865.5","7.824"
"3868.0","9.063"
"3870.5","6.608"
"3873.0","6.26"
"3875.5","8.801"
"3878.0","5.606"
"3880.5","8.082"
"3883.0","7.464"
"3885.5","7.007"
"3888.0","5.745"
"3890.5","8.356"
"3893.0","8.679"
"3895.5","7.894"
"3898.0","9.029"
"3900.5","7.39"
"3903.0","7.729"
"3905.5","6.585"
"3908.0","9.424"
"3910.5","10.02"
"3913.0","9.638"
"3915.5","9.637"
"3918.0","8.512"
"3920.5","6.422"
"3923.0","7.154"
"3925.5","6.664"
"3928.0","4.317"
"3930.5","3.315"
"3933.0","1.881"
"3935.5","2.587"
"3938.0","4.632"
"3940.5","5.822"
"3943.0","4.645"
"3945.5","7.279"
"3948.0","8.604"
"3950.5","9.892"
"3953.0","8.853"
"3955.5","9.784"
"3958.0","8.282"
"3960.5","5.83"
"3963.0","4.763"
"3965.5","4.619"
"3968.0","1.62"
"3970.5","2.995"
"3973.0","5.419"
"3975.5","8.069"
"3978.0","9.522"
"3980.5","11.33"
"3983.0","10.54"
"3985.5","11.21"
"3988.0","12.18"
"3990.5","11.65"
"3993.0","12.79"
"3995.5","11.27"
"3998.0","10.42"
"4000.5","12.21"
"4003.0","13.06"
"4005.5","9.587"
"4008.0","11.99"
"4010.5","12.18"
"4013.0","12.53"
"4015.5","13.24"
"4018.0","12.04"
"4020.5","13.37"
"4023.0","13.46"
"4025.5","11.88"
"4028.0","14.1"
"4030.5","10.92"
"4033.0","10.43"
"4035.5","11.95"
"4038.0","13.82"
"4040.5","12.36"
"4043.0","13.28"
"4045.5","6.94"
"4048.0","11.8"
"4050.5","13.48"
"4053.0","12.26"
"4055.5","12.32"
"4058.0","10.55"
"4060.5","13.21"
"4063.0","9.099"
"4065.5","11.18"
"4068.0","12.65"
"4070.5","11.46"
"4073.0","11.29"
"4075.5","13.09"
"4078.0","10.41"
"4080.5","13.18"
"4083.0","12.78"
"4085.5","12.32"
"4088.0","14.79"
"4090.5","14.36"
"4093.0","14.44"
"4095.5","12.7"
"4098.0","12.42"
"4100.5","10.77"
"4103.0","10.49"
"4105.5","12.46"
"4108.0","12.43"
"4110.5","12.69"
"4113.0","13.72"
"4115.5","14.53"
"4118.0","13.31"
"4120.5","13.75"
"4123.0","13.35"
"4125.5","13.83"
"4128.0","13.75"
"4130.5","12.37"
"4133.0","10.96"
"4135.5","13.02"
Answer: 1.88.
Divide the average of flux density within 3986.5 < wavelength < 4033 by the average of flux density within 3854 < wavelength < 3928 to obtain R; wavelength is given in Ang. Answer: 1.6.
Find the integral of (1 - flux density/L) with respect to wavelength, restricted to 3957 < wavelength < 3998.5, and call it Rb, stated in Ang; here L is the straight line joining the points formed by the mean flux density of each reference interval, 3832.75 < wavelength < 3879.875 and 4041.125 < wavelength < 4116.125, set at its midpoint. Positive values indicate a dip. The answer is 6.1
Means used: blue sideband 6.69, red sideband 12.2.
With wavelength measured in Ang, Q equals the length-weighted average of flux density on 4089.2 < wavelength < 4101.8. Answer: 12.9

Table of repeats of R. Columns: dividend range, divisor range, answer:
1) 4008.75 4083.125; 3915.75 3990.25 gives 1.75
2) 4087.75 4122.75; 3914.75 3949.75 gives 2.24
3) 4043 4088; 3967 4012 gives 1.18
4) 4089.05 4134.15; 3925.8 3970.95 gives 2.30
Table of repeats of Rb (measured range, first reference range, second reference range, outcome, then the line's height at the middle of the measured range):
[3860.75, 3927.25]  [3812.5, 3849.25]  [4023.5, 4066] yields -4.23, 7.35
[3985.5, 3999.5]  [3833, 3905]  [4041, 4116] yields -2.14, 10.1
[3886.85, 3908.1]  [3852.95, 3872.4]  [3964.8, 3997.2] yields -0.76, 7.53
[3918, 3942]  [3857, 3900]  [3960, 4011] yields 9.51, 8.23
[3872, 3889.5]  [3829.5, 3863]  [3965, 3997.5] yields -0.66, 6.77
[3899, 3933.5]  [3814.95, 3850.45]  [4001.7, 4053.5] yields 4.42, 8.31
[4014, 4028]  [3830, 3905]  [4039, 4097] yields -2.50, 11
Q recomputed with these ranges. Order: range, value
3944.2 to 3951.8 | 8.57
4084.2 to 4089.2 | 13.5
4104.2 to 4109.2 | 12.4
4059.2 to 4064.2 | 11.2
